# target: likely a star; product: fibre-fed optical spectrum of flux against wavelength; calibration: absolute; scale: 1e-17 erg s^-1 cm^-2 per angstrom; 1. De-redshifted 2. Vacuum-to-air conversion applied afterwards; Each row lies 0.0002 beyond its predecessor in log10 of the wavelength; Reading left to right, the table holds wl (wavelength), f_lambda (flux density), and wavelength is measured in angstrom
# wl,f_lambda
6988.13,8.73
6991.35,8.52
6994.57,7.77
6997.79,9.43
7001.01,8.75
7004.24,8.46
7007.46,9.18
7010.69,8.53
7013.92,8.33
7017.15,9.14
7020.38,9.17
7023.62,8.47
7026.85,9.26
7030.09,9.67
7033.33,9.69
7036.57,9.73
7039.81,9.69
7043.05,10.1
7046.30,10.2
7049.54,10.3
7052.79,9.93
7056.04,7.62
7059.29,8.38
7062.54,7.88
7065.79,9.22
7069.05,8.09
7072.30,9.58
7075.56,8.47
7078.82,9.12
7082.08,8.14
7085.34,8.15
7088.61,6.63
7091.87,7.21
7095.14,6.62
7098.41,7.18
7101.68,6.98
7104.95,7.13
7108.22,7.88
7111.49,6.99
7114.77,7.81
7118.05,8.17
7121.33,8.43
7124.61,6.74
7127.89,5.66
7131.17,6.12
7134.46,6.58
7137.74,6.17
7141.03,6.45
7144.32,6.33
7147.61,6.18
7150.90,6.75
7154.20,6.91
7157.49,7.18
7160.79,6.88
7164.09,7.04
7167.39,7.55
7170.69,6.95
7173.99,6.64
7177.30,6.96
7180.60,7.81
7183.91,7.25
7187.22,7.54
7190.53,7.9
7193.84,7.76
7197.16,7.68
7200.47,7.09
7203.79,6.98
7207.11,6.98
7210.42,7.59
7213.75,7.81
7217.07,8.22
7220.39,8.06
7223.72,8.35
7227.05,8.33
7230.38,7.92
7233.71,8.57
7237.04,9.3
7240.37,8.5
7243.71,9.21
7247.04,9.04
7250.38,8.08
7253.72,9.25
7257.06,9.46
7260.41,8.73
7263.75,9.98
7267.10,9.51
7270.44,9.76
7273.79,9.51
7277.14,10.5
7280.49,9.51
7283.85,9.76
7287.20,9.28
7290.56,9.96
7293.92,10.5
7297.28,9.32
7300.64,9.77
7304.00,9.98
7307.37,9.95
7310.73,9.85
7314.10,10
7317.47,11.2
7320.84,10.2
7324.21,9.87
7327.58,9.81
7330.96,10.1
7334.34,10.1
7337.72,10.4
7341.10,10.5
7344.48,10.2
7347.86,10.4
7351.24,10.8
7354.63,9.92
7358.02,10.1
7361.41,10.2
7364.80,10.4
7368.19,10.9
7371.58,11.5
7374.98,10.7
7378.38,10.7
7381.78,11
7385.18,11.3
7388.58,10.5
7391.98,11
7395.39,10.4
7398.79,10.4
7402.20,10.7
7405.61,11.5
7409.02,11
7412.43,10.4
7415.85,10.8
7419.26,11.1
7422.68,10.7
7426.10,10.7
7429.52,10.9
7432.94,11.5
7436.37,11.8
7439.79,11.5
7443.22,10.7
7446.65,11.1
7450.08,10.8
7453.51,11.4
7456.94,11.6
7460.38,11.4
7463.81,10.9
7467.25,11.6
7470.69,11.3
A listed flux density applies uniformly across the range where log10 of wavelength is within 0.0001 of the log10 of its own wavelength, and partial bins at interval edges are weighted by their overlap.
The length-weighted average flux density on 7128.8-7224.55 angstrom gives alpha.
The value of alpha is 7.14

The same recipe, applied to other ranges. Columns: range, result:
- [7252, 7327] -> 9.81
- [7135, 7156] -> 6.48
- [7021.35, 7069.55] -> 9.24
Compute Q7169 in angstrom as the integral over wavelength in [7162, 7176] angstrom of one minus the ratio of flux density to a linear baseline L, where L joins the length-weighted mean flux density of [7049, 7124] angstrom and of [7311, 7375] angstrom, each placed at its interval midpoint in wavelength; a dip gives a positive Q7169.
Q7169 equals 2.78 angstrom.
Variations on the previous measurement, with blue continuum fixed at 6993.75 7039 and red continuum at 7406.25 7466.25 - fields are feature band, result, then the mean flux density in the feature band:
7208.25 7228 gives 3.9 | 8.02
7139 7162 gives 7.2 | 6.66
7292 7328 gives 1.4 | 10.1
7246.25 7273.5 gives 2.6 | 9.25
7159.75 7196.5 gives 9.3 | 7.32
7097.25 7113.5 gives 3.8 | 7.25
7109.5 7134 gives 6.2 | 7.11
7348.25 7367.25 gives 0.7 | 10.3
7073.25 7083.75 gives 0.8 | 8.64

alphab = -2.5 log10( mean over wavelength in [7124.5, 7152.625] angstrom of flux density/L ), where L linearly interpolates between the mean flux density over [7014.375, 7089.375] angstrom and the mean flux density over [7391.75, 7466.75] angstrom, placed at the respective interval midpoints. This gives 0.44 mag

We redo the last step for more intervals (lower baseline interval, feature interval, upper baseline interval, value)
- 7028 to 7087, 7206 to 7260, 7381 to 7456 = 0.19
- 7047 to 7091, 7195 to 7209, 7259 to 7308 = 0.28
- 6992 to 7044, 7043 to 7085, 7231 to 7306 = 0.02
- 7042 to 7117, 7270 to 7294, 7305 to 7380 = 0.01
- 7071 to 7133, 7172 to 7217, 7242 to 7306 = 0.16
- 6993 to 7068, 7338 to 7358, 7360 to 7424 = 0.03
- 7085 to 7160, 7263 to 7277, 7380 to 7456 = -0.09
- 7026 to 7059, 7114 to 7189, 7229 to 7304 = 0.34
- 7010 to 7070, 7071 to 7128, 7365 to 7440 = 0.23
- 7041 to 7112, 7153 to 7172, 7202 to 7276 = 0.19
